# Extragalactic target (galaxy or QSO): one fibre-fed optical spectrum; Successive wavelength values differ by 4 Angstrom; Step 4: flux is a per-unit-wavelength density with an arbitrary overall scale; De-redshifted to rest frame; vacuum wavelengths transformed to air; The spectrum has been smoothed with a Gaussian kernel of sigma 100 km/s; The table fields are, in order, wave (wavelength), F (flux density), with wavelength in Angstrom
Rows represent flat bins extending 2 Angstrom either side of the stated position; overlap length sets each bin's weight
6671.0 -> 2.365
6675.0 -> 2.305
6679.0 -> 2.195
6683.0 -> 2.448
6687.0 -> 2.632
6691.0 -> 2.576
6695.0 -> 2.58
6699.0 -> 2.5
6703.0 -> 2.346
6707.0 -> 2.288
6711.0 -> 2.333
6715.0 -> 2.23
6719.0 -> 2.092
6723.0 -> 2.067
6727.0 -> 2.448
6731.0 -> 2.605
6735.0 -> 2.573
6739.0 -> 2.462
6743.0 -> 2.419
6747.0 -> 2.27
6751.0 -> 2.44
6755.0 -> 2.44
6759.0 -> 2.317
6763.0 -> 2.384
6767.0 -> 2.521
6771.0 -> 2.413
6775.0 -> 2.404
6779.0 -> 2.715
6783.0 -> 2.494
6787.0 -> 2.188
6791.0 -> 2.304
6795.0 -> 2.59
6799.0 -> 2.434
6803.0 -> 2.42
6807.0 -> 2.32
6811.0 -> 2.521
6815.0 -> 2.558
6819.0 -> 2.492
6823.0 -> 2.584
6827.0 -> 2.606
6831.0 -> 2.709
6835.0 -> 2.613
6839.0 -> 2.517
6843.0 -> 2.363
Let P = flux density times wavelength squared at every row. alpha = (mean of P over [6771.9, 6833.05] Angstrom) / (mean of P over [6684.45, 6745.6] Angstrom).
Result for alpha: 1.1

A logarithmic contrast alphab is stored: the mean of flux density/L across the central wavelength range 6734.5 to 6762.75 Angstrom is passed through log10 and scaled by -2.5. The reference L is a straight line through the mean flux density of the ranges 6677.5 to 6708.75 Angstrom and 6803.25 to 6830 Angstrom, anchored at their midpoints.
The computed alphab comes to 0.03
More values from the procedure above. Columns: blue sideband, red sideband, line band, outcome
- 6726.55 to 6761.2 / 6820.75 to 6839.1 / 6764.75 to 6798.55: 0.03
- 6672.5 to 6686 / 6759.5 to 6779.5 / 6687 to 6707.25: -0.06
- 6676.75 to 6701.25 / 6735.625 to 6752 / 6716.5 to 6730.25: 0.09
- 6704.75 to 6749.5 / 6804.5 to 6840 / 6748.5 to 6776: 0.00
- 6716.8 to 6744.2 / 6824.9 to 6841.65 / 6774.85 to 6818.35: 0.03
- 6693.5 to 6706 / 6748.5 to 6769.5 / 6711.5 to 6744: 0.04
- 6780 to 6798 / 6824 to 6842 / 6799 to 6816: 0.02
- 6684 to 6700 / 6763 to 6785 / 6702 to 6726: 0.15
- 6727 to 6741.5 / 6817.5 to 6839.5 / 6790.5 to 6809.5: 0.06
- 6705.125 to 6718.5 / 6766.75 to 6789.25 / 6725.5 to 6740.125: -0.09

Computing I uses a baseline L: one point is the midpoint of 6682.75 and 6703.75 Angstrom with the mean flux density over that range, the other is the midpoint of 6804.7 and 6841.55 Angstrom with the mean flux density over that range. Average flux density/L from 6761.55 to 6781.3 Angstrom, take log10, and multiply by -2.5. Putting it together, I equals 0.020 mag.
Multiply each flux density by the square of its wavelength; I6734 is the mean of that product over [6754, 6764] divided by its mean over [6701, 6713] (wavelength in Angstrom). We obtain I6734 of 1.0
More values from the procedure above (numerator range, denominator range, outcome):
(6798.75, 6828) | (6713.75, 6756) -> 1.08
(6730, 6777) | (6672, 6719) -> 1.04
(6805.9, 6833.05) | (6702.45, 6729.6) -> 1.16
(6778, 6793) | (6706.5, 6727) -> 1.11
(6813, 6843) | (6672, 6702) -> 1.09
